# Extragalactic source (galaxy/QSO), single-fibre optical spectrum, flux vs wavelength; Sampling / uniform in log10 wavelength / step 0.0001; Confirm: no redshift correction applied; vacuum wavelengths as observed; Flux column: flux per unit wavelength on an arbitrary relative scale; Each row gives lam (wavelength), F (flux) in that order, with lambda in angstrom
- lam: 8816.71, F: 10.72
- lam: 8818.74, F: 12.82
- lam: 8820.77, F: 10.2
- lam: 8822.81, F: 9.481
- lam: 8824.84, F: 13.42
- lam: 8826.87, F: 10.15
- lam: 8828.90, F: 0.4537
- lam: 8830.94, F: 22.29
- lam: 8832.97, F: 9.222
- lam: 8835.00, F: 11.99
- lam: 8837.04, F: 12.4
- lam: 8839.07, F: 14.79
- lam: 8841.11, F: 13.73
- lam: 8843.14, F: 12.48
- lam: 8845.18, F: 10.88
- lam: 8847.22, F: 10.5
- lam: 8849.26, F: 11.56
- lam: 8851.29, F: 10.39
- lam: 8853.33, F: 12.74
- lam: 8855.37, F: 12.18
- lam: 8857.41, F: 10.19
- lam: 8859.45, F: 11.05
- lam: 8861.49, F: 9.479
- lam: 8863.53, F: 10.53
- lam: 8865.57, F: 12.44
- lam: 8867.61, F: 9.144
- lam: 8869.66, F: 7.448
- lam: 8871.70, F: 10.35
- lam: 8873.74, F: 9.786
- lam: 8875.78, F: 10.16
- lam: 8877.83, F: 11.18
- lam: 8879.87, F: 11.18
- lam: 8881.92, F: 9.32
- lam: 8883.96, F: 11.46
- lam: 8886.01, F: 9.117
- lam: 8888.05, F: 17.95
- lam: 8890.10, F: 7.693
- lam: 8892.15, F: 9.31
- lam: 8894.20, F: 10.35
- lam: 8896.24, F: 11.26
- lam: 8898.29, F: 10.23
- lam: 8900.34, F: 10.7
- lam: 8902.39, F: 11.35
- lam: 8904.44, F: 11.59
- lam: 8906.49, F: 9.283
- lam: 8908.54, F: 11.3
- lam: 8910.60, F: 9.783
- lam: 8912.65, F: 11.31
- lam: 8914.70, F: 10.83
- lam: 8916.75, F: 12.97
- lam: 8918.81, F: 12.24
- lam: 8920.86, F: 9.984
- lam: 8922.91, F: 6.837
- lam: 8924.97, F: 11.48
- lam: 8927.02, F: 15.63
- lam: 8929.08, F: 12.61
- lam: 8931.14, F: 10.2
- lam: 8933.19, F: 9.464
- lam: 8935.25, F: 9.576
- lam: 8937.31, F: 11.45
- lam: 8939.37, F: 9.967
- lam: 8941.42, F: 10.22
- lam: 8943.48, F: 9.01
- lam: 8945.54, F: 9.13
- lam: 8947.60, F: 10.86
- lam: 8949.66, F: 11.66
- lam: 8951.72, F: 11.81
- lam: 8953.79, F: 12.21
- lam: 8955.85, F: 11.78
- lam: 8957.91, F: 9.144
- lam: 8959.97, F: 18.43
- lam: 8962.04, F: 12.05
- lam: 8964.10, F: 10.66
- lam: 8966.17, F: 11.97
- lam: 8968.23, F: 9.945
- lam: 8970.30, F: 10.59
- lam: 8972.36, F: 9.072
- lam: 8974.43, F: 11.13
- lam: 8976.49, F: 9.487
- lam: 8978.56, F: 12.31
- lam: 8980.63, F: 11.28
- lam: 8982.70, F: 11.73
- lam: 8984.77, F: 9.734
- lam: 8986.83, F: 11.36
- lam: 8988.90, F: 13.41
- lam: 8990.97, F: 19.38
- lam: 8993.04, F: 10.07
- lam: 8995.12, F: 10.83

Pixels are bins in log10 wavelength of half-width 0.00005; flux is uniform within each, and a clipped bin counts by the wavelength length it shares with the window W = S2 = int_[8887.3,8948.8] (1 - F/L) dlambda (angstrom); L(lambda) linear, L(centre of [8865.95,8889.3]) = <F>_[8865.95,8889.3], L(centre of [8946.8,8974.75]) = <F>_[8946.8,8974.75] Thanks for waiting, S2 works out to 1.6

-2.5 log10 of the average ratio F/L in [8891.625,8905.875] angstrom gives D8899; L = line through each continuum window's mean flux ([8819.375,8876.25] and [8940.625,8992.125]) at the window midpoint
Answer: 0.06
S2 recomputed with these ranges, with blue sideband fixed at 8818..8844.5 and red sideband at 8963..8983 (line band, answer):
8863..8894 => 2.7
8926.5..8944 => 0.4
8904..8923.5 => 0.9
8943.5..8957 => -0.1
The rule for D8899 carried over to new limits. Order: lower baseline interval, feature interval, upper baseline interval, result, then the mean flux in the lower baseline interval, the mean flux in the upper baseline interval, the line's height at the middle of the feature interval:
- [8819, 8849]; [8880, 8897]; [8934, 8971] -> 0.055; 11.6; 11.1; 11.4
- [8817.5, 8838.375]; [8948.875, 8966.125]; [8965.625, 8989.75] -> -0.112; 11.3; 11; 11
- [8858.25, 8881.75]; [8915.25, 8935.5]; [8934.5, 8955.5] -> -0.062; 10.2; 10.6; 10.5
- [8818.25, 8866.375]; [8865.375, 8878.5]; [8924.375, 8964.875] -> 0.157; 11.5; 11.4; 11.4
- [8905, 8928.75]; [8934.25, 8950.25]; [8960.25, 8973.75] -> 0.095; 11.1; 11.1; 11.1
